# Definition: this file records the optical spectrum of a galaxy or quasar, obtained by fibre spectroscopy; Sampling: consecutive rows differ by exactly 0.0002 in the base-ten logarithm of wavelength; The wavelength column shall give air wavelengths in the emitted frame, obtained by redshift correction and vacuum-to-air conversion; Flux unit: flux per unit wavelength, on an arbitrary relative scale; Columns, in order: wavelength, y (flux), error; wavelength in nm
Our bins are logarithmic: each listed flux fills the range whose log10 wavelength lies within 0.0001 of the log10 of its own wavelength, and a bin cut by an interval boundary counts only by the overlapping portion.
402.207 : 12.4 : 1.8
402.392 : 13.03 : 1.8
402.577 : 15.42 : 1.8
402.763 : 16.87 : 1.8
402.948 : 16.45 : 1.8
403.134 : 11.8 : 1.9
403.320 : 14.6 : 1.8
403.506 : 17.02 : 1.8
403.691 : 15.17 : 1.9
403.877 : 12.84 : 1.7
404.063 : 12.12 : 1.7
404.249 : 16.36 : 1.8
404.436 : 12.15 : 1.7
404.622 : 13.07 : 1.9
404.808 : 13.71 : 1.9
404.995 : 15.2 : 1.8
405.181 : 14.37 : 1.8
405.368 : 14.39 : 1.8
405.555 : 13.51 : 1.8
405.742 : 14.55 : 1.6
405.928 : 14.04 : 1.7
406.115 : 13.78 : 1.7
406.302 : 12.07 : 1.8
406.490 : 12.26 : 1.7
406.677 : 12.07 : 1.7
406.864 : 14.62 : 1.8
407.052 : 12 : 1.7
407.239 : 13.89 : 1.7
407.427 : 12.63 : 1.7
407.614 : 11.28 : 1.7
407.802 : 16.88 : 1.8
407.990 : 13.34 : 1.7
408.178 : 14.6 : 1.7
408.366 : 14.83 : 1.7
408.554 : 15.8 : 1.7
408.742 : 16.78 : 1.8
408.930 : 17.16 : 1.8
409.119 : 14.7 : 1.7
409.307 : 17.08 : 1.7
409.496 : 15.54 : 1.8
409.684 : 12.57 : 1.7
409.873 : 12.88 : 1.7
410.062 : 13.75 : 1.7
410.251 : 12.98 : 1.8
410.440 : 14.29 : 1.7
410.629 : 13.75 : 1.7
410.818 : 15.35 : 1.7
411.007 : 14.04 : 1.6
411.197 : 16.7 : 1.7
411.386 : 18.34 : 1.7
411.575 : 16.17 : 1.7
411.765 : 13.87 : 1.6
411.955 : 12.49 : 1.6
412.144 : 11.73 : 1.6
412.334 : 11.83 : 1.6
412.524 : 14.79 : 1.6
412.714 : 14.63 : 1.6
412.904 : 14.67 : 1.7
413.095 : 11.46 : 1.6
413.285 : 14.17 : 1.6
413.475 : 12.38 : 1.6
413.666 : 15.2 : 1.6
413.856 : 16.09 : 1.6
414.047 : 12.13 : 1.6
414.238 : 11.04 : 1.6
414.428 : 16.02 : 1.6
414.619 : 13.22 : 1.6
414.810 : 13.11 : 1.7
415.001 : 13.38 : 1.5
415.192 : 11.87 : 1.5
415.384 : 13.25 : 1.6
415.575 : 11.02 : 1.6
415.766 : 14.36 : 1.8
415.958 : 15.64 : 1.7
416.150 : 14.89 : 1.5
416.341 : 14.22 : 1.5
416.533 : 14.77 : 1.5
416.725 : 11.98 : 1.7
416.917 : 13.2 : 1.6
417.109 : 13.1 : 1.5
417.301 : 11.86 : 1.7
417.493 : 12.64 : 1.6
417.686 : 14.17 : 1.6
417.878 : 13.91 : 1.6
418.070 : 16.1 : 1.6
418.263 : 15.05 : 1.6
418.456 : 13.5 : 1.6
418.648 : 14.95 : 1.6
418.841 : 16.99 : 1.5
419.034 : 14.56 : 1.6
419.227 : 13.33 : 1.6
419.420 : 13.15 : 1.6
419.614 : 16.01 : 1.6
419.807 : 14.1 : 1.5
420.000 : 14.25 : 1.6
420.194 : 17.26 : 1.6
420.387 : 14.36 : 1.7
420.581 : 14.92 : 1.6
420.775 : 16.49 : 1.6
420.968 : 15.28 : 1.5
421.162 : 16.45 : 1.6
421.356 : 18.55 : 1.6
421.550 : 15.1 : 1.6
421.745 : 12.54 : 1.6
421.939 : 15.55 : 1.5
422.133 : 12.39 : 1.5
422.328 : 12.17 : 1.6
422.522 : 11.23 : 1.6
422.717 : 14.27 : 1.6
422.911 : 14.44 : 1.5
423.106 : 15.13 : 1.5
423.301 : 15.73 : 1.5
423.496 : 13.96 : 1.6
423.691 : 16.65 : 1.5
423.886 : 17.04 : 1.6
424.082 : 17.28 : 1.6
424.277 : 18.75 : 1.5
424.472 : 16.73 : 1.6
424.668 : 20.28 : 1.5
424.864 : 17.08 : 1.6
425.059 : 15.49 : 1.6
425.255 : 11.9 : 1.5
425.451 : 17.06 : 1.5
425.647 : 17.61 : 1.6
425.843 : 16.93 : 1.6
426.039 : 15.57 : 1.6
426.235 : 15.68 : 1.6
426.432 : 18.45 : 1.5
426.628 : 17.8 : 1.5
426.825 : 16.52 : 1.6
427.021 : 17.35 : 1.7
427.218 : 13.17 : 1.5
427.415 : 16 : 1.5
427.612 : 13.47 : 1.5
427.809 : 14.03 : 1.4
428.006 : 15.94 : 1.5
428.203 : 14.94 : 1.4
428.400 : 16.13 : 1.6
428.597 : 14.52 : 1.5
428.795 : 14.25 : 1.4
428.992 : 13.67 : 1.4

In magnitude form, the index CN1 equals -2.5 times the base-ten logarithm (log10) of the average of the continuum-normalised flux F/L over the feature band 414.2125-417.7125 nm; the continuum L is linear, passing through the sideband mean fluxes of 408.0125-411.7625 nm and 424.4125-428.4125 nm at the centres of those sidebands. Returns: 0.15 mag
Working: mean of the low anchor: 15.1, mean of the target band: 13.4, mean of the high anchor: 16.1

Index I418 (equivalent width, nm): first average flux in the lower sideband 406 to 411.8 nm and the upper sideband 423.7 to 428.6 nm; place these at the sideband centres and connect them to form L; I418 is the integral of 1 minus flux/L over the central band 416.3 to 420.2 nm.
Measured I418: 0.31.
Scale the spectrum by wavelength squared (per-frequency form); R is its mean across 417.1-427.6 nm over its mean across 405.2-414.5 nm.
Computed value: 1.2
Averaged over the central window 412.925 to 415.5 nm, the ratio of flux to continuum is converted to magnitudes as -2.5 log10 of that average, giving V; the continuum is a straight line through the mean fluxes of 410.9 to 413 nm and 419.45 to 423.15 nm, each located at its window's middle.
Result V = 0.09 mag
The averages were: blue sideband 14.5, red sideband 14.7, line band 13.4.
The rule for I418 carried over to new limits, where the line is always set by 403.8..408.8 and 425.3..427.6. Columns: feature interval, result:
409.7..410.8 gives 0.05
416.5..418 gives 0.20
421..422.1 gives 0.02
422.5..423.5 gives 0.10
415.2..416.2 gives 0.09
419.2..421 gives 0.07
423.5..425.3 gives -0.08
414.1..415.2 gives 0.12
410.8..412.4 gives -0.01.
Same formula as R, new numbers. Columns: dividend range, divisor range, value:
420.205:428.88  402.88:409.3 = 1.20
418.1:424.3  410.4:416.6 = 1.12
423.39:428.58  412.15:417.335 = 1.27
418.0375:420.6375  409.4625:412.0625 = 1.07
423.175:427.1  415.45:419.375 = 1.24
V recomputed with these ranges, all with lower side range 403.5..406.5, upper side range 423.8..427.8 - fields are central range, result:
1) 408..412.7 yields -0.01 mag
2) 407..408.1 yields 0.06 mag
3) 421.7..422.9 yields 0.21 mag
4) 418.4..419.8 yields 0.07 mag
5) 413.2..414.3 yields 0.11 mag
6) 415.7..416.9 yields 0.08 mag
